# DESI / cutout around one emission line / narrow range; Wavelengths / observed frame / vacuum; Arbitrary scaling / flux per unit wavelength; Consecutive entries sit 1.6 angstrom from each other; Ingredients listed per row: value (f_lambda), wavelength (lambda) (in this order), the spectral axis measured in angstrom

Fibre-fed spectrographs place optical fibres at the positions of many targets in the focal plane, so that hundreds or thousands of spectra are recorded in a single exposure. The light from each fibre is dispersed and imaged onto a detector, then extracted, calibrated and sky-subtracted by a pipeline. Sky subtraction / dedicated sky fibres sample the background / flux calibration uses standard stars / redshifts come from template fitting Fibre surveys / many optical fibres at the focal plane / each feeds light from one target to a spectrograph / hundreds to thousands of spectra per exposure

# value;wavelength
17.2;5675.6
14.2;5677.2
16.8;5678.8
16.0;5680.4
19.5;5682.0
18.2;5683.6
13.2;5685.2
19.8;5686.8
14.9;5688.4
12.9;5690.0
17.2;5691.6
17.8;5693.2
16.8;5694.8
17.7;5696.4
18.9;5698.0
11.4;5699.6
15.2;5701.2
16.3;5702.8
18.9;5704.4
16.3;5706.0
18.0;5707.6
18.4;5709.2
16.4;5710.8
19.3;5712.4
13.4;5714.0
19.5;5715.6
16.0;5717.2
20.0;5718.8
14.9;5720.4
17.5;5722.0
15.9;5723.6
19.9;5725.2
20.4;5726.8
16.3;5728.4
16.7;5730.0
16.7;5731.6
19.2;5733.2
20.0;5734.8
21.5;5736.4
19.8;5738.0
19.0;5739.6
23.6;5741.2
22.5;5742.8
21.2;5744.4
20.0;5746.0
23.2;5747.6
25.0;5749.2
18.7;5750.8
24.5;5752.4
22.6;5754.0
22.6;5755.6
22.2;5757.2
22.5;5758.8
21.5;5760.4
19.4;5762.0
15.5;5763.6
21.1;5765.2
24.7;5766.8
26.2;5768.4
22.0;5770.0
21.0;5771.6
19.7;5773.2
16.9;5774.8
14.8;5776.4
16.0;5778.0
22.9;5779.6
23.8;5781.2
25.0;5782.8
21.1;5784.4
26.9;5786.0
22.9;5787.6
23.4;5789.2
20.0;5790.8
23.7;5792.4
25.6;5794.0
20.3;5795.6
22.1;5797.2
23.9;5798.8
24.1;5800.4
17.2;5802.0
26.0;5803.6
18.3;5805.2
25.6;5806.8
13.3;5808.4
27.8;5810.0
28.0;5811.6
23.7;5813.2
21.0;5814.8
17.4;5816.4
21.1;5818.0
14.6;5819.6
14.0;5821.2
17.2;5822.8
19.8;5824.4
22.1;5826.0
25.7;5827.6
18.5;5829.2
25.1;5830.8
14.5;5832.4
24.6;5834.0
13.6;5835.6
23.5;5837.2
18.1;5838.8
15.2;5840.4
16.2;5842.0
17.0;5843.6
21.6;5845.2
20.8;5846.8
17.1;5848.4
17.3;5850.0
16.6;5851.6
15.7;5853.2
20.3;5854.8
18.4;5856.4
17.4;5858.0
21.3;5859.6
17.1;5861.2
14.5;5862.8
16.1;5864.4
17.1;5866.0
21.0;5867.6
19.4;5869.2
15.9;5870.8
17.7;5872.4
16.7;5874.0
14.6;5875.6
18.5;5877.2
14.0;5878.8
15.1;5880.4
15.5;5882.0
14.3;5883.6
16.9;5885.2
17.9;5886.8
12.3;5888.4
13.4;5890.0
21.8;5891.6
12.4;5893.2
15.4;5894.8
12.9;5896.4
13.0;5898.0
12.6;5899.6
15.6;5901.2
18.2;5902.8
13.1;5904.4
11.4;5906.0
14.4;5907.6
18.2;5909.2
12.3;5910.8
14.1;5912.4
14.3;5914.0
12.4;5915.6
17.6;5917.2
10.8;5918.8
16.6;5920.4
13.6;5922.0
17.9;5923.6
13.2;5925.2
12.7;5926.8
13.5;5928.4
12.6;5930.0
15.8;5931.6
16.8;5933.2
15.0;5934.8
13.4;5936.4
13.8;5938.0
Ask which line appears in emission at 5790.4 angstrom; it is Mg II 2798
